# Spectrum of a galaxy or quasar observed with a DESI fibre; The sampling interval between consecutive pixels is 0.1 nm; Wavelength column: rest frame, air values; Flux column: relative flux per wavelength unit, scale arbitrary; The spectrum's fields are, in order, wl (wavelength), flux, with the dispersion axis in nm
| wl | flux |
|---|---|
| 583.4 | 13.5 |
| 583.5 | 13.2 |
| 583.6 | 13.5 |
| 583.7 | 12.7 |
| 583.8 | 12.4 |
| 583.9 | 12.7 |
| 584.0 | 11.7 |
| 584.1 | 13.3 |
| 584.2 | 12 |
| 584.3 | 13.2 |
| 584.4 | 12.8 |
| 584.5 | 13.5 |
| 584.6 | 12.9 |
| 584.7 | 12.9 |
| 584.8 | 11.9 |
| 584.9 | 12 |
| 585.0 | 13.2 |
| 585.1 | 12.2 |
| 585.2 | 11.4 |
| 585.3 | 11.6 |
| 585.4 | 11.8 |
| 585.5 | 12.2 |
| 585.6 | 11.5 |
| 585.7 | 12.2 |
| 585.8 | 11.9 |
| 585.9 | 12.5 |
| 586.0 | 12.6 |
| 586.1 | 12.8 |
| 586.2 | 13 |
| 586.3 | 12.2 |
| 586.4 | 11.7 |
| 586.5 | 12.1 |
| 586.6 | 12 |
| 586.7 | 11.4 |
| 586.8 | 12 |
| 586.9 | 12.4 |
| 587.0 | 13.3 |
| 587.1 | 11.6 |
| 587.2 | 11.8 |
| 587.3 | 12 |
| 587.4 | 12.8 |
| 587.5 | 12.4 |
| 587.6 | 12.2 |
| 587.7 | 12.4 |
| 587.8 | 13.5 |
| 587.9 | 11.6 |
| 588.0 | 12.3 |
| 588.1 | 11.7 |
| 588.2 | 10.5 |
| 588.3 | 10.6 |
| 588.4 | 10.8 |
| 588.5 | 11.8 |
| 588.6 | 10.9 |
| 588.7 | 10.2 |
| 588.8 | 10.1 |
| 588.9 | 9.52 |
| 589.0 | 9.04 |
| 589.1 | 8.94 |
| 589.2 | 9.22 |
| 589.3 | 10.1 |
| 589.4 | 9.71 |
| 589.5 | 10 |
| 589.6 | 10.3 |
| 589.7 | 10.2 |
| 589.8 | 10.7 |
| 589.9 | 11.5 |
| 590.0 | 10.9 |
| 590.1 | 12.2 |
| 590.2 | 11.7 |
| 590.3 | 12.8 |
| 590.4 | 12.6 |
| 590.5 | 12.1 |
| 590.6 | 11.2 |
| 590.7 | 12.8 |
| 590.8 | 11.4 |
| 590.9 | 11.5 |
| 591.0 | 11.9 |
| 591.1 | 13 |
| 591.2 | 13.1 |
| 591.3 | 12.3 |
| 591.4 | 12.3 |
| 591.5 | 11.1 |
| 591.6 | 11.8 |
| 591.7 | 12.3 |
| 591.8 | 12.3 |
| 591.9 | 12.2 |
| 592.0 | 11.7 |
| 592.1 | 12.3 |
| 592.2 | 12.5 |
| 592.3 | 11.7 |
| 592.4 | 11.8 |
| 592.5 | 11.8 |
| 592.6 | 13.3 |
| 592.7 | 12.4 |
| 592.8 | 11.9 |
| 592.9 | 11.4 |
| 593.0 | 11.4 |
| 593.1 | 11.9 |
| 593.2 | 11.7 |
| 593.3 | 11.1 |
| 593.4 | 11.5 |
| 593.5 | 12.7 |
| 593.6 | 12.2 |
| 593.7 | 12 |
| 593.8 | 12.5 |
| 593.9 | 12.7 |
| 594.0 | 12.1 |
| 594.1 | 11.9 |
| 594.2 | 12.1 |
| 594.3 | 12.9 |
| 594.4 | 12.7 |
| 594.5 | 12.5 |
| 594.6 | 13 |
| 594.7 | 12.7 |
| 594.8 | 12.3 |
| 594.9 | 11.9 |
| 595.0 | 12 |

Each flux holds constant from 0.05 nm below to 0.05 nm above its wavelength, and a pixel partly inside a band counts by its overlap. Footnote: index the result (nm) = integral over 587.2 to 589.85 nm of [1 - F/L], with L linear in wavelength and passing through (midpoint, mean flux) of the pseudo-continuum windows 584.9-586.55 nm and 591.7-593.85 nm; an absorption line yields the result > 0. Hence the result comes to 0.26 nm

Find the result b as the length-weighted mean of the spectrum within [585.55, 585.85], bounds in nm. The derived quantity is 11.9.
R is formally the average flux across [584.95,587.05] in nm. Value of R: 12.2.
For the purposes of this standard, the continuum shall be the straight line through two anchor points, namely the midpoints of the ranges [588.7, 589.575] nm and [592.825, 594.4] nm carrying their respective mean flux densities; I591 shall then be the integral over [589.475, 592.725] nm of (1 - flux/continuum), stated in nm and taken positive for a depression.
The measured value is -0.37 nm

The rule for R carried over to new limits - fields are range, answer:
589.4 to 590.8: 11.4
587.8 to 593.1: 11.4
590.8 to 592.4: 12.1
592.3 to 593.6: 11.9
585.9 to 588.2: 12.2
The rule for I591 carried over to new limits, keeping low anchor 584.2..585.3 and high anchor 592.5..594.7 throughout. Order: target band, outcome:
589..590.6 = 0.20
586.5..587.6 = 0.02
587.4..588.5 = 0.05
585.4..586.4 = 0.02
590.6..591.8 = 0.02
